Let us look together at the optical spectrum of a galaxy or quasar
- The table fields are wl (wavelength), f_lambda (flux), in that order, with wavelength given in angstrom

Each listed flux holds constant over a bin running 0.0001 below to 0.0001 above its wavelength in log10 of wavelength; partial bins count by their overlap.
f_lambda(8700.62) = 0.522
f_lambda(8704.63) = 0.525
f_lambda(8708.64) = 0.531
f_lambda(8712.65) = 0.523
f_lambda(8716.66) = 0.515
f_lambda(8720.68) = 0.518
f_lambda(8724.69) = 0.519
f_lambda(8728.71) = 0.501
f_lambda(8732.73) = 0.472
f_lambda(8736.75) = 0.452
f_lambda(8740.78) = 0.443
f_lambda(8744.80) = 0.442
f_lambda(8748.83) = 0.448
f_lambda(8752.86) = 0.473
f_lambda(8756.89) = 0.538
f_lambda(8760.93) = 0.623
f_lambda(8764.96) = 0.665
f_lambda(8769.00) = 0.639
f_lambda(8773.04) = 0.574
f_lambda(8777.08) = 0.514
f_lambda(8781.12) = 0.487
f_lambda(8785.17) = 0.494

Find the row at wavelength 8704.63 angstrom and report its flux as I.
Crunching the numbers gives 0.525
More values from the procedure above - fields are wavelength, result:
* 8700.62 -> 0.522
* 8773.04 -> 0.574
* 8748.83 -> 0.448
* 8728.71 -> 0.501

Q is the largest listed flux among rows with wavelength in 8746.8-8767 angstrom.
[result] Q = 0.665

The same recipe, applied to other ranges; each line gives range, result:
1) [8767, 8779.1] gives 0.639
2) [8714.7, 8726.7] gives 0.519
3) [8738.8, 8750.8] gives 0.448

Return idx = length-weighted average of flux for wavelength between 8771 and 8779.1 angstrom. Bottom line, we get 0.544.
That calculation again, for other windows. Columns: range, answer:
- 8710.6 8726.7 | 0.519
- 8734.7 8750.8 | 0.446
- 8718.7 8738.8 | 0.492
